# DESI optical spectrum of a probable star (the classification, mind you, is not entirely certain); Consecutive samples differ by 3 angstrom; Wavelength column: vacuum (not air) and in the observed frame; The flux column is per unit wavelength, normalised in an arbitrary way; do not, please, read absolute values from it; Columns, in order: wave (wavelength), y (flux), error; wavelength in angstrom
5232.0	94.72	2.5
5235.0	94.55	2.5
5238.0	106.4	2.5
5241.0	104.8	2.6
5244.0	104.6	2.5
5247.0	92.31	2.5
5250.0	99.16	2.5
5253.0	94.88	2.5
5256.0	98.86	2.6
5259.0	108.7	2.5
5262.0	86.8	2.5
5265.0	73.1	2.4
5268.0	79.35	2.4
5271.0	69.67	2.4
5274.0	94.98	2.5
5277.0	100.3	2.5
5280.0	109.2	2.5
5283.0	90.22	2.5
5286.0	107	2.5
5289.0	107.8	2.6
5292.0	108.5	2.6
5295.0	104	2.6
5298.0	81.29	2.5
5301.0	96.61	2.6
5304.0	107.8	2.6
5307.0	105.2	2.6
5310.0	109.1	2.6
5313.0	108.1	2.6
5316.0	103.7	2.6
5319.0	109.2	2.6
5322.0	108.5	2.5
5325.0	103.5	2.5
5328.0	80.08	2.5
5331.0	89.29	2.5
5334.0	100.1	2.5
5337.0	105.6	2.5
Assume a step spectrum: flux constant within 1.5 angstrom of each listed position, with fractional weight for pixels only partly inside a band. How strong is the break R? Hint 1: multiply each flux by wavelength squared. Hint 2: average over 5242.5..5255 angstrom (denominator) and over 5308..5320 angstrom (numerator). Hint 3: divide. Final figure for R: 1.13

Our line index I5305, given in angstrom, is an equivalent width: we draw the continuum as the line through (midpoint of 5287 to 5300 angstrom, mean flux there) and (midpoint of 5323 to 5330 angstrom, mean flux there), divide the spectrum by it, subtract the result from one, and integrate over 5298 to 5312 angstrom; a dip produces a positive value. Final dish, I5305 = -0.65 angstrom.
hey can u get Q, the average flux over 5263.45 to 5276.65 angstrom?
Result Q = 81.1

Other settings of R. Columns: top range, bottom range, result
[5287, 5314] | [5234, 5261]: 1.05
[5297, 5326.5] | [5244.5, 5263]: 1.09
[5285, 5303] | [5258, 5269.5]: 1.19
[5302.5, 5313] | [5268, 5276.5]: 1.30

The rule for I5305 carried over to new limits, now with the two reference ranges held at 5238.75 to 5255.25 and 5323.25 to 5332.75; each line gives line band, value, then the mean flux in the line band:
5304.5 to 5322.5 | -2.7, 107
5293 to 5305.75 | -0.5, 98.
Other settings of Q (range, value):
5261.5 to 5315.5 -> 96.9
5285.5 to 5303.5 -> 101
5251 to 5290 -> 93.8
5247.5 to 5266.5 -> 93.5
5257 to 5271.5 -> 85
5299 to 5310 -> 103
